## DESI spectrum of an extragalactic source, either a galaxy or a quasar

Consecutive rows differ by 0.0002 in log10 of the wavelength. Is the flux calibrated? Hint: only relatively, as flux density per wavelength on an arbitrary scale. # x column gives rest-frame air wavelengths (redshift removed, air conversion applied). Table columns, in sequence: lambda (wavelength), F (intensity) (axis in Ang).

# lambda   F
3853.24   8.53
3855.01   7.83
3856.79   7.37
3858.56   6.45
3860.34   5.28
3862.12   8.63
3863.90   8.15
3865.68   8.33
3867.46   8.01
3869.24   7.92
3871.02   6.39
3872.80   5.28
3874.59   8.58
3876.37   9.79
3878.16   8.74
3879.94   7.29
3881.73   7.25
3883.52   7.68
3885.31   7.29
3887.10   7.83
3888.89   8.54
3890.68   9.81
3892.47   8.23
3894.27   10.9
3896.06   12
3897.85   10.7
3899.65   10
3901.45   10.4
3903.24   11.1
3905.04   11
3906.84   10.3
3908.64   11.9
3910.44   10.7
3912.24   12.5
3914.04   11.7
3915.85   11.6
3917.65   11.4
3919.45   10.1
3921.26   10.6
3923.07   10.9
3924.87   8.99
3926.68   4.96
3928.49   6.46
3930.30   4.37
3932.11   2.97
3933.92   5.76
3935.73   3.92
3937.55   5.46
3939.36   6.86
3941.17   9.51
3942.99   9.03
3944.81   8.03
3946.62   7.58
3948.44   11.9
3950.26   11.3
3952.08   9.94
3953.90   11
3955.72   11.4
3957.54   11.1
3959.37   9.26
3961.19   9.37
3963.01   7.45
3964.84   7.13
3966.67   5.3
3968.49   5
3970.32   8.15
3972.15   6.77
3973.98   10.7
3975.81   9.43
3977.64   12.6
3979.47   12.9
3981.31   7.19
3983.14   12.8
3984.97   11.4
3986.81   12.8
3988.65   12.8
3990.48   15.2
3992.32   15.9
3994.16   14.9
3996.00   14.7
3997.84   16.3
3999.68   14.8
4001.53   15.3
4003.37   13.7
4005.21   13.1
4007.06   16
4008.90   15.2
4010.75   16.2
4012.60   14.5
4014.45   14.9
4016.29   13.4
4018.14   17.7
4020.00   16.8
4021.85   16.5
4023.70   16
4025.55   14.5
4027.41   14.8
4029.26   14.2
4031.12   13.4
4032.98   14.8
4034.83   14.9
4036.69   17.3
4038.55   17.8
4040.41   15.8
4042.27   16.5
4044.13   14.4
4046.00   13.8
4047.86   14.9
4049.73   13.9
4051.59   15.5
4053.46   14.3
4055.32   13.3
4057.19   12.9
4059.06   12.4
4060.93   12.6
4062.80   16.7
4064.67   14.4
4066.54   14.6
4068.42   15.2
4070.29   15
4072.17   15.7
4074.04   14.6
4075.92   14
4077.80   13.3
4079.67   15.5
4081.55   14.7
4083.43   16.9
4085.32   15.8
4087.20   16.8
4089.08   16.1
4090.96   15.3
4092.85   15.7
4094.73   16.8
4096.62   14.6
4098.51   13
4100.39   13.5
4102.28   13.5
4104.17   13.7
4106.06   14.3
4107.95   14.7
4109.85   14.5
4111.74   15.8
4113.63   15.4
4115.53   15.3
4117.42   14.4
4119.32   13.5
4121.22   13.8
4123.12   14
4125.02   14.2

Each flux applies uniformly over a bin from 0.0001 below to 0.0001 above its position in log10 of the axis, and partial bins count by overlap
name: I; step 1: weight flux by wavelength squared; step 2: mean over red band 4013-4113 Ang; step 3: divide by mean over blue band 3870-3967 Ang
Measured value 1.8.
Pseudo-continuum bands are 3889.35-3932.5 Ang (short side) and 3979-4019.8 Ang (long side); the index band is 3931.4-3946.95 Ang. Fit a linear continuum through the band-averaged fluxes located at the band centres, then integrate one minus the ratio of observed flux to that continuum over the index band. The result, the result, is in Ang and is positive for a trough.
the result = 6.5 Ang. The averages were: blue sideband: 9.8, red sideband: 14.2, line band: 6.58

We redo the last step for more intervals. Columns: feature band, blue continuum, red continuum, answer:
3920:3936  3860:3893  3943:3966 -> 3.97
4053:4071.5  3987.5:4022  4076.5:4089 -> 1.49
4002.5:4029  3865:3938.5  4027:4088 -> -4.00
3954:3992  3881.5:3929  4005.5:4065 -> 7.64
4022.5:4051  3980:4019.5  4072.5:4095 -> -0.75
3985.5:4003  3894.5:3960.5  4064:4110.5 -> -4.43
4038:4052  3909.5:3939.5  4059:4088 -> -1.64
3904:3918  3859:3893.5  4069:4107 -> -3.70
